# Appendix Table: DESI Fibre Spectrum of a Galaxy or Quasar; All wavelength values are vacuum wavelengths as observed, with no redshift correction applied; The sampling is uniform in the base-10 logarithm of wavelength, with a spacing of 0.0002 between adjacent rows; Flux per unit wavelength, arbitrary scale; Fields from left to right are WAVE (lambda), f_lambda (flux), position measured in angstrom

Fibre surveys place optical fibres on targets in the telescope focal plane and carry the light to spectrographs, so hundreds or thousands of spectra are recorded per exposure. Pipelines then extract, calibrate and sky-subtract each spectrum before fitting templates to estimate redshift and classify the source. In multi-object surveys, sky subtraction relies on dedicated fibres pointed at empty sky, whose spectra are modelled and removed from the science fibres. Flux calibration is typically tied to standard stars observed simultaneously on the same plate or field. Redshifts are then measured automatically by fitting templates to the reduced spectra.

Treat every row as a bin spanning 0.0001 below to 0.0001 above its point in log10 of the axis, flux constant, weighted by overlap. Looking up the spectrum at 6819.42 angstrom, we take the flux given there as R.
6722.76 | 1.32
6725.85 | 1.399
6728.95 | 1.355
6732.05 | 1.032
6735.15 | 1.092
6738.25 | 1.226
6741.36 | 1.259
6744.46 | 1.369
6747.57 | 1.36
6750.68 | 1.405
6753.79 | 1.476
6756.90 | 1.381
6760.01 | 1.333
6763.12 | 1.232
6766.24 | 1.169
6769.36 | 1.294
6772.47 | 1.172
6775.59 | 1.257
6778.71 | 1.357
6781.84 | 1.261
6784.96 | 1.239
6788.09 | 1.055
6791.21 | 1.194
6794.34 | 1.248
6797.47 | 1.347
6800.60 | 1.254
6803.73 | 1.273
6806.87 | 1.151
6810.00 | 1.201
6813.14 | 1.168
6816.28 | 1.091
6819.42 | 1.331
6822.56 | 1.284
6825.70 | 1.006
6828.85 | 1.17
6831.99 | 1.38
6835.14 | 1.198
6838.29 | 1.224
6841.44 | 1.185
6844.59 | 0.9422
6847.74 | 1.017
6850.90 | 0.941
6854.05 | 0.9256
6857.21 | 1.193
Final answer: 1.331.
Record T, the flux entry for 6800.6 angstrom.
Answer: 1.254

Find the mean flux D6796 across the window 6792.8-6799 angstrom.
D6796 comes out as 1.3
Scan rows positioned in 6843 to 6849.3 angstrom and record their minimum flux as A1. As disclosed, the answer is 0.9422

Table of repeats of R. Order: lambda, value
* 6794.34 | 1.248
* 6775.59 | 1.257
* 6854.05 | 0.9256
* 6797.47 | 1.347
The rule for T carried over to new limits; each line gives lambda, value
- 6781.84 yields 1.261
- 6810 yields 1.201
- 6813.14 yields 1.168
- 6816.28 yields 1.091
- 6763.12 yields 1.232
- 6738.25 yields 1.226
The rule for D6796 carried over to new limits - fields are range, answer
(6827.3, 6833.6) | 1.28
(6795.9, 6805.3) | 1.29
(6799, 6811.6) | 1.22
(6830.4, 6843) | 1.25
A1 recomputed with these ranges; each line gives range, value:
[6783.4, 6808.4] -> 1.055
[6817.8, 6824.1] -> 1.284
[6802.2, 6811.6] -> 1.151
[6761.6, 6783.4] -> 1.169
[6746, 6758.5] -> 1.36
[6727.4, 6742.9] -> 1.032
